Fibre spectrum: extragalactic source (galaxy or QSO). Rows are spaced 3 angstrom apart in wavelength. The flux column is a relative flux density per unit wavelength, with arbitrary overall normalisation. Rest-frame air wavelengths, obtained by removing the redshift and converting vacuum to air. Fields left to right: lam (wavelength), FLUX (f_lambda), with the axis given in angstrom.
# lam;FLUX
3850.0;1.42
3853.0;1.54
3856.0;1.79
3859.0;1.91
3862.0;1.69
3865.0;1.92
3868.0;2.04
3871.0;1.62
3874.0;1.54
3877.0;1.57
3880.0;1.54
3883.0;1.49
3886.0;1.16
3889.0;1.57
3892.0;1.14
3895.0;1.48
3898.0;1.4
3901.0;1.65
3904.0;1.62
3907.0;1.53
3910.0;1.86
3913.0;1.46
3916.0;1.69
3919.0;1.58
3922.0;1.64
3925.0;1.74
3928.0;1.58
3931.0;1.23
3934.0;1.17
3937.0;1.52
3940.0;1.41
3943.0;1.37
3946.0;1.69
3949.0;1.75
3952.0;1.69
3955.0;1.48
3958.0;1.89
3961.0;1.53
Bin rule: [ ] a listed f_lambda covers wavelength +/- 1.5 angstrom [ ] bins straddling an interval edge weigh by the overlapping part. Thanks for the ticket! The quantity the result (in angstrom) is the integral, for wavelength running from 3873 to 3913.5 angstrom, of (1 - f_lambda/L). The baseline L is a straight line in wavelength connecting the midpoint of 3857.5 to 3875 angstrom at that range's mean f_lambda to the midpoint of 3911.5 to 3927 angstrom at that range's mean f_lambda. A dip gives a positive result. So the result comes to 4.80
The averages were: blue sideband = 1.79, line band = 1.5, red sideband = 1.62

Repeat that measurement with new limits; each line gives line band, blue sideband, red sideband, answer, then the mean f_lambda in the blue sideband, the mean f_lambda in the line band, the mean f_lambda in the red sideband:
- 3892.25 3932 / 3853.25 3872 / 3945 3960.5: 4.1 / 1.81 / 1.56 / 1.69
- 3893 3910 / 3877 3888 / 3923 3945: -1.4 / 1.43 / 1.55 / 1.44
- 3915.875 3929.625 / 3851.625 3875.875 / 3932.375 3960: -0.3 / 1.75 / 1.64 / 1.55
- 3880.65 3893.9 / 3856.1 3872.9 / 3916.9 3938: 2.7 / 1.83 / 1.36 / 1.5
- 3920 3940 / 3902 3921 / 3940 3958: 1.7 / 1.62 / 1.48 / 1.6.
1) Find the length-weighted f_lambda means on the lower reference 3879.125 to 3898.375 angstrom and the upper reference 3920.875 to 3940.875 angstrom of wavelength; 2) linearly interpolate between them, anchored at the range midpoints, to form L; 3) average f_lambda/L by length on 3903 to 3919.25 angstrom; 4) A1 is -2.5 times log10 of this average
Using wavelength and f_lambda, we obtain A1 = -0.14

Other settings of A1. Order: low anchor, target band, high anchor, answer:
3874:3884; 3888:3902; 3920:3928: 0.10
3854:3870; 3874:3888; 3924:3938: 0.19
